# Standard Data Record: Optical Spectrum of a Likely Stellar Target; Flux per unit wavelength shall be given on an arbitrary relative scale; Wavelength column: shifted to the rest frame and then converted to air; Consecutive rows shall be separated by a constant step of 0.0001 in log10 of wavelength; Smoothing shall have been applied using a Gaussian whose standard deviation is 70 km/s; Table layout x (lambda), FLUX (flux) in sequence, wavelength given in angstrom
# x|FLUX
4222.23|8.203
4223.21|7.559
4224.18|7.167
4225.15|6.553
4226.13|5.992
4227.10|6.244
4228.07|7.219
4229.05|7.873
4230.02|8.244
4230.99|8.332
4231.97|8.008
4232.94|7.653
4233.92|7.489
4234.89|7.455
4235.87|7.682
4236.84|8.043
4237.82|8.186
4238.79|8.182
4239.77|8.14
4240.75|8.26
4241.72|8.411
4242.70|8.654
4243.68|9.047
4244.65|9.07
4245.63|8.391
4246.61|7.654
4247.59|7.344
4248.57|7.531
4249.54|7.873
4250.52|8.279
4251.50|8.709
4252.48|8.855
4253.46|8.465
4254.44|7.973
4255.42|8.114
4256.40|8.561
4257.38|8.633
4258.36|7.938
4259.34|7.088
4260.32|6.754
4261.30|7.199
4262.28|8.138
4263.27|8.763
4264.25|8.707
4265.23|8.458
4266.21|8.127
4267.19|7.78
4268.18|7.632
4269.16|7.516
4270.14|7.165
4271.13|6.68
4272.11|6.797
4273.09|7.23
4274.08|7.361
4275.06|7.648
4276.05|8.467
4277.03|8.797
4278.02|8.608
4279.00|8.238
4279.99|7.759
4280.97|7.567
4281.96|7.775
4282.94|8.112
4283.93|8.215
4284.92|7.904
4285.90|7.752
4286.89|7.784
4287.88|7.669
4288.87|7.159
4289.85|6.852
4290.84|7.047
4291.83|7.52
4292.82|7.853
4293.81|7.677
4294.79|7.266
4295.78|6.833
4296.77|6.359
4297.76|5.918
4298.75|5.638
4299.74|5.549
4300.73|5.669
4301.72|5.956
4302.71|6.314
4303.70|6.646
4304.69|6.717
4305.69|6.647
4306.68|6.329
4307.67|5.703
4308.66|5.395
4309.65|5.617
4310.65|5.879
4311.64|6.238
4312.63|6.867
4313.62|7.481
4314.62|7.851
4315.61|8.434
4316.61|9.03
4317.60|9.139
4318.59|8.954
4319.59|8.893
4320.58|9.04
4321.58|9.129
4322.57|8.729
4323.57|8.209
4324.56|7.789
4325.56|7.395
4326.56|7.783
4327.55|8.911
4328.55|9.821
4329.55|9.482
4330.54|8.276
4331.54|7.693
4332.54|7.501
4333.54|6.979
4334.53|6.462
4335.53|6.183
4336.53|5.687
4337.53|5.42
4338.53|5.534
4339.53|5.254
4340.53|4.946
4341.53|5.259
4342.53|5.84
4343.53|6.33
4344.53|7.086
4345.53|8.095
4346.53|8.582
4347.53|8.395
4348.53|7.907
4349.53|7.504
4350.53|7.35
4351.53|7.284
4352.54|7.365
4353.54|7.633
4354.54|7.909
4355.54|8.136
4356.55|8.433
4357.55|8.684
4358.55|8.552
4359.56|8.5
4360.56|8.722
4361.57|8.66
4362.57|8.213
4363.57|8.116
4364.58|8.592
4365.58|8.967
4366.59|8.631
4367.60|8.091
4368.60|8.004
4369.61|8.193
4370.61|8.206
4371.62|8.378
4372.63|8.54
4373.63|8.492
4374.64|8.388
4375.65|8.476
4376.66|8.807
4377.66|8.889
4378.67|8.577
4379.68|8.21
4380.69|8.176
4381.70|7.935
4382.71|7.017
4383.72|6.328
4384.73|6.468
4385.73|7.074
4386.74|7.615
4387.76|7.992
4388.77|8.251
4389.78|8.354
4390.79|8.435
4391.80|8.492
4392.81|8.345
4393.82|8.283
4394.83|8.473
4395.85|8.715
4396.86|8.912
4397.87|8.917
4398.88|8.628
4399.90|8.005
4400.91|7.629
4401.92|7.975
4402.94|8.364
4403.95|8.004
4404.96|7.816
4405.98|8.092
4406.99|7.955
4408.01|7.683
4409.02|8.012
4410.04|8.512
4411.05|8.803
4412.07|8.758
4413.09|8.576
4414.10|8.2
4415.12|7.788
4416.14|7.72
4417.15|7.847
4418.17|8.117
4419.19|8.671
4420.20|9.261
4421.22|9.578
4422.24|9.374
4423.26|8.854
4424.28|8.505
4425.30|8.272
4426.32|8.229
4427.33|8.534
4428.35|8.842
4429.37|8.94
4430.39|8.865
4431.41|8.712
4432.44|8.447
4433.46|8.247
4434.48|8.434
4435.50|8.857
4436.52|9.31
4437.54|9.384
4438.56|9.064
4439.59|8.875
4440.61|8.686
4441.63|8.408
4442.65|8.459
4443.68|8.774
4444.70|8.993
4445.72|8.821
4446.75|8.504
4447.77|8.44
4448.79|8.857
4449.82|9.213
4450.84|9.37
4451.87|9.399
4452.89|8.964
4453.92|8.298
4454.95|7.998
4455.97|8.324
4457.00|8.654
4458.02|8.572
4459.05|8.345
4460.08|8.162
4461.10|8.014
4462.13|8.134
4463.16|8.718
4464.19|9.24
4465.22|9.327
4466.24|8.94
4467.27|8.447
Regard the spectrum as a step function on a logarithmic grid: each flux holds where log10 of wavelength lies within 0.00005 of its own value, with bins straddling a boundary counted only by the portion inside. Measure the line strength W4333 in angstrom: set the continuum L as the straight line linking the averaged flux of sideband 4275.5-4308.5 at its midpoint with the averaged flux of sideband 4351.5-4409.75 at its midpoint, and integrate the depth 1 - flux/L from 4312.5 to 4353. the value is 0.2 angstrom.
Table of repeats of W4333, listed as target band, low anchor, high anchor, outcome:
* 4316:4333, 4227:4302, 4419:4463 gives -1.1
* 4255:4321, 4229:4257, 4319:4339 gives 4.4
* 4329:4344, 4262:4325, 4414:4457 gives 2.6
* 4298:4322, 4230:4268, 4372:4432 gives 3.4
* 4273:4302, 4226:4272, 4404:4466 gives 2.6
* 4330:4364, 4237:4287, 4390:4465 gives 4.0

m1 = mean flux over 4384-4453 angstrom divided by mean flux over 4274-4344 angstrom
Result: 1.2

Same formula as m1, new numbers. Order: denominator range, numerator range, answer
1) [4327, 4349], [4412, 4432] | 1.21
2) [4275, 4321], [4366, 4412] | 1.12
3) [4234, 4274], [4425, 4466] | 1.09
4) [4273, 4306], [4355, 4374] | 1.16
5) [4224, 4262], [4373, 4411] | 1.03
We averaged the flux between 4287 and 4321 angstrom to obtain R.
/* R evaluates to 7.01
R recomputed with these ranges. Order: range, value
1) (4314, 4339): 7.93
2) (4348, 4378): 8.25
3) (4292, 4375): 7.47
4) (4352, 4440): 8.34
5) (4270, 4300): 7.41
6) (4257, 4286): 7.83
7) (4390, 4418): 8.26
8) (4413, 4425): 8.54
